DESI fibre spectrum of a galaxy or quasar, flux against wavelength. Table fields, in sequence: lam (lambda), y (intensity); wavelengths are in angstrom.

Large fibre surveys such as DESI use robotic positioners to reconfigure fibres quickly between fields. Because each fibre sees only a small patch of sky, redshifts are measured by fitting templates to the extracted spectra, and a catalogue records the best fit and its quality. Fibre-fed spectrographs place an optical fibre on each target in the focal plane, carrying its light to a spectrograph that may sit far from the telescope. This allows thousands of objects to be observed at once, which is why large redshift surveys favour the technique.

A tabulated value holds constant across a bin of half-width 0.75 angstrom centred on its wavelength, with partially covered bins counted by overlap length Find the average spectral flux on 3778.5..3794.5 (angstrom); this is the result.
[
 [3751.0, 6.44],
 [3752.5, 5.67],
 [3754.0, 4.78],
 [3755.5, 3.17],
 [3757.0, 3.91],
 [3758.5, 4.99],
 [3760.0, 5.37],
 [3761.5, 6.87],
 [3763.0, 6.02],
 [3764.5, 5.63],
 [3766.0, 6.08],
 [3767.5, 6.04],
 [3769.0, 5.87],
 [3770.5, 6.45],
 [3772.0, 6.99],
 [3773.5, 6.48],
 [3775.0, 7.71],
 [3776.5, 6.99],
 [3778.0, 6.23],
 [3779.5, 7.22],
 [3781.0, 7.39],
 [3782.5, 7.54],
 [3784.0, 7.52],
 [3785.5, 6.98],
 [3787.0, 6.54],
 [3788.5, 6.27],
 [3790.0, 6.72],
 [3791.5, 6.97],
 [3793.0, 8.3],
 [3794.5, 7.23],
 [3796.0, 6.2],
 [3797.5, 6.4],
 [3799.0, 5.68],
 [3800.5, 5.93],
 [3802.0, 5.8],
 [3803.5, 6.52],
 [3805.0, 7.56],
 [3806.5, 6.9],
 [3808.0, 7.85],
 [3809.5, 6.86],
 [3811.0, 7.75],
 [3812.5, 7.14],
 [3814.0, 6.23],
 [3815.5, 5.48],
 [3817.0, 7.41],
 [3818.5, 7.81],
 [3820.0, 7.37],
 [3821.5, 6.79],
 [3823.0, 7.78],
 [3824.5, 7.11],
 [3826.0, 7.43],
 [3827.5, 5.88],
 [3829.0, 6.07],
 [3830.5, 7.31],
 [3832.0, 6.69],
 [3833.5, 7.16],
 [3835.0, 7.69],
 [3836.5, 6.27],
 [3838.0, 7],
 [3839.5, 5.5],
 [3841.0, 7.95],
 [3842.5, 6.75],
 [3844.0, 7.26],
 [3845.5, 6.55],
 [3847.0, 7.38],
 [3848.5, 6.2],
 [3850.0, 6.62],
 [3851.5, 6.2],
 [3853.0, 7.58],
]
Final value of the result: 7.13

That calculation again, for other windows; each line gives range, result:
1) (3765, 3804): 6.69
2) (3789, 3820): 6.85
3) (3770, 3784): 7.04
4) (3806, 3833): 6.99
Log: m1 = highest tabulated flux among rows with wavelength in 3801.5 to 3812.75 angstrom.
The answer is 7.85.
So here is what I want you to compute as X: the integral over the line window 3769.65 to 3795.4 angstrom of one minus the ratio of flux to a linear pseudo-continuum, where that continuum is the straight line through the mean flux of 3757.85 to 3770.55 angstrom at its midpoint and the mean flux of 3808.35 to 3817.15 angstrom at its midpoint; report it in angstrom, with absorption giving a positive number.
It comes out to -3.2 angstrom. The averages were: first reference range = 5.9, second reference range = 6.82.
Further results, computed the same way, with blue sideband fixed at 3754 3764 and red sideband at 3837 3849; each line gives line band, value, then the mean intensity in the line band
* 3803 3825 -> -3.2 angstrom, 7.11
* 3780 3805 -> -4.5 angstrom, 6.78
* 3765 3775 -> -2.1 angstrom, 6.41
